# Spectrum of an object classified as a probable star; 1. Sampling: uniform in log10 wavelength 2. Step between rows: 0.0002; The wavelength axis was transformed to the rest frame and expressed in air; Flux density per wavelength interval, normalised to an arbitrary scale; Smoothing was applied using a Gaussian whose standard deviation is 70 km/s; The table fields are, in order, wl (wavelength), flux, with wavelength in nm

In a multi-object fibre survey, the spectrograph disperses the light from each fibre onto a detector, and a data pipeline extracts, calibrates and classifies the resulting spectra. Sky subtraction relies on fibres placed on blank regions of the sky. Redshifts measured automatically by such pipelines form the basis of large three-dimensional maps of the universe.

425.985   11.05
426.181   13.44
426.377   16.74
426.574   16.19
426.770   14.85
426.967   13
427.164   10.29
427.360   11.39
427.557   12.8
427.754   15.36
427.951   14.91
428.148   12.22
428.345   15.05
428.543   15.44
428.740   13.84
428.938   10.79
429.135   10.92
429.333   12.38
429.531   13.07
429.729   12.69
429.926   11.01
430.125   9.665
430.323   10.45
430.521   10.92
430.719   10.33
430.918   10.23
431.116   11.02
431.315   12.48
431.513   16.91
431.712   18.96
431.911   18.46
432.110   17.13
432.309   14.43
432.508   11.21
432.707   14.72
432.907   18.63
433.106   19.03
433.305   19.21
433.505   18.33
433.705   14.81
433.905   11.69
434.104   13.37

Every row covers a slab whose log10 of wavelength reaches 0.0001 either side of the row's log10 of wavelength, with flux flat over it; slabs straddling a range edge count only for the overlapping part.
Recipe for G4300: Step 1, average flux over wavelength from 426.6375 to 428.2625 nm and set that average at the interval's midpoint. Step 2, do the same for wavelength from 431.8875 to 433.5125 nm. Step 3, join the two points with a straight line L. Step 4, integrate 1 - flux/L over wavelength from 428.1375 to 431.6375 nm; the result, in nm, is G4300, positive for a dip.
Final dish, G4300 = 0.594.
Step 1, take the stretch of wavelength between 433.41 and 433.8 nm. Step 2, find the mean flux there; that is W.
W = 16.6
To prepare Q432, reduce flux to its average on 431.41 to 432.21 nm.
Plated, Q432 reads 17.8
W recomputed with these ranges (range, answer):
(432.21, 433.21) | 15.6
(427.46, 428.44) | 14.1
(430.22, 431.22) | 10.6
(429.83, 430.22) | 10.3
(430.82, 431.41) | 11.2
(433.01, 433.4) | 19.1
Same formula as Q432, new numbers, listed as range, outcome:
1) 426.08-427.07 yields 14.8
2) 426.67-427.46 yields 12.4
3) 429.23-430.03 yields 12.3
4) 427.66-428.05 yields 15.1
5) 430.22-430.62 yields 10.7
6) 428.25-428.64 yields 15.2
